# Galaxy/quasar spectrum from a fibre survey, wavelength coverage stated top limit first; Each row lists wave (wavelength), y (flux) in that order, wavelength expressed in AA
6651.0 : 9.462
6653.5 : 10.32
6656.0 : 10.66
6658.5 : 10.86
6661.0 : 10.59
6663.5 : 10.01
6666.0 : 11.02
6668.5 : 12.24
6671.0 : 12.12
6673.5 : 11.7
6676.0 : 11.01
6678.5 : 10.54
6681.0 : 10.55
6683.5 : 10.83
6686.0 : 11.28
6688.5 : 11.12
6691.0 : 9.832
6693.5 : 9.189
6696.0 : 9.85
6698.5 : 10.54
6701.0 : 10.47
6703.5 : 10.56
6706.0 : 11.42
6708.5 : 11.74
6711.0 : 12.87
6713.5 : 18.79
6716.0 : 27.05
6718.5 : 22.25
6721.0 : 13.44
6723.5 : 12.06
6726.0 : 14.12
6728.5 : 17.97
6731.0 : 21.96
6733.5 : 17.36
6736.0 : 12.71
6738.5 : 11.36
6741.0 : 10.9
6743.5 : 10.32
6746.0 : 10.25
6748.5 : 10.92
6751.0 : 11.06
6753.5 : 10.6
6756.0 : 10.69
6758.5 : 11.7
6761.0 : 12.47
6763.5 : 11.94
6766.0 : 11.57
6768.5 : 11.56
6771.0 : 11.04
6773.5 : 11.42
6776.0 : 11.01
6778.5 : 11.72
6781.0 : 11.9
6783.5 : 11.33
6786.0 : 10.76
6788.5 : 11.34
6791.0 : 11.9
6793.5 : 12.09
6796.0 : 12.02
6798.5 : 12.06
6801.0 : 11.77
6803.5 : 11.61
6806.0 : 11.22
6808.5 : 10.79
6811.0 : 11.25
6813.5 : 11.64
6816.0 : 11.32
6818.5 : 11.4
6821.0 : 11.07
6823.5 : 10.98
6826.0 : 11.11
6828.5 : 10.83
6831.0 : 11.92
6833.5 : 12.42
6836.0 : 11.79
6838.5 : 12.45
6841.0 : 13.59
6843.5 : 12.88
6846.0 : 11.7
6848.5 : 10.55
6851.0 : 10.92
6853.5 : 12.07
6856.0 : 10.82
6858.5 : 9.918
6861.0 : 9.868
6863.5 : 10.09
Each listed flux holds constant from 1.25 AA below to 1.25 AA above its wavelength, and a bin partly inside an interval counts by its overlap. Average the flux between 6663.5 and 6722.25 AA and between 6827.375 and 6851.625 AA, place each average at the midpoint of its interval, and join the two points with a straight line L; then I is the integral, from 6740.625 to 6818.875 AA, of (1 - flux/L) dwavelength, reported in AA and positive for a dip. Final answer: 5.3 AA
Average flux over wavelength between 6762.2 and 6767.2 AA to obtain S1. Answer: 11.8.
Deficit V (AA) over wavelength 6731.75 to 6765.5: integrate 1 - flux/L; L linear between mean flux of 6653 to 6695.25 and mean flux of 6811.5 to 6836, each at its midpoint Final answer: -2.3 AA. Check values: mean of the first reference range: 10.8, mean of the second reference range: 11.4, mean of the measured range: 11.9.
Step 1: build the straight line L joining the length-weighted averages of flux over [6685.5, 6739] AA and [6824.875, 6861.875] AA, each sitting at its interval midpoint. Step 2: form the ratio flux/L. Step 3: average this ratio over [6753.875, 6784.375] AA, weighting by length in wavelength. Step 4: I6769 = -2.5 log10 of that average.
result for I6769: 0.13 mag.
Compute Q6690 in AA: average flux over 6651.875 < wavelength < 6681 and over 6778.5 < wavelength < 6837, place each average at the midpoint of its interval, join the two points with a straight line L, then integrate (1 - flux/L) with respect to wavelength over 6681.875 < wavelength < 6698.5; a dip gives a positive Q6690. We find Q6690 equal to 1.0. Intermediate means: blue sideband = 11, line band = 10.4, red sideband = 11.5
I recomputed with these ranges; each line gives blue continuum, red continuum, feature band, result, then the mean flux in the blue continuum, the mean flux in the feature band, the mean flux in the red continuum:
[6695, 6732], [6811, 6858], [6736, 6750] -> 3.2 AA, 15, 10.9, 11.6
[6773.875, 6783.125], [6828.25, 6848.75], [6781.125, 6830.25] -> 1.6 AA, 11.5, 11.4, 12.1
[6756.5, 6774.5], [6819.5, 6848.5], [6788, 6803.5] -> -0.2 AA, 11.6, 11.9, 11.8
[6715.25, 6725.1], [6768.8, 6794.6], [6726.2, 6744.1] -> 2.0 AA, 18.1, 14.8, 11.5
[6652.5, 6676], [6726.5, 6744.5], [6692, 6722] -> -1.4 AA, 11.1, 14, 14.7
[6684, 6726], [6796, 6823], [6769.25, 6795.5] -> 1.0 AA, 13.3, 11.5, 11.4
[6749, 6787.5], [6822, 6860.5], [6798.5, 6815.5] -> 0.1 AA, 11.4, 11.4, 11.6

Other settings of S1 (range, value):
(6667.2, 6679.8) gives 11.5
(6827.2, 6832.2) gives 11.4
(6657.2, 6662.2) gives 10.7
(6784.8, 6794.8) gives 11.5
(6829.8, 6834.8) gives 12.2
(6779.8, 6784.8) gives 11.6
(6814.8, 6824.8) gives 11.2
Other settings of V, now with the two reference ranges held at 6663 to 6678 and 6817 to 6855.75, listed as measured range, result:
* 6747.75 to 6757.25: 0.6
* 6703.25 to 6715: -2.2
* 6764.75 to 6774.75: 0.1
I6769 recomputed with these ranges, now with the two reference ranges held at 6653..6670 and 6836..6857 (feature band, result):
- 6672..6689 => -0.005 mag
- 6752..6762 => 0.005 mag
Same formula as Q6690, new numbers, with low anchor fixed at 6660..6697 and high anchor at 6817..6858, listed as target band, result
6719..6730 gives -4.1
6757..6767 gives -0.6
